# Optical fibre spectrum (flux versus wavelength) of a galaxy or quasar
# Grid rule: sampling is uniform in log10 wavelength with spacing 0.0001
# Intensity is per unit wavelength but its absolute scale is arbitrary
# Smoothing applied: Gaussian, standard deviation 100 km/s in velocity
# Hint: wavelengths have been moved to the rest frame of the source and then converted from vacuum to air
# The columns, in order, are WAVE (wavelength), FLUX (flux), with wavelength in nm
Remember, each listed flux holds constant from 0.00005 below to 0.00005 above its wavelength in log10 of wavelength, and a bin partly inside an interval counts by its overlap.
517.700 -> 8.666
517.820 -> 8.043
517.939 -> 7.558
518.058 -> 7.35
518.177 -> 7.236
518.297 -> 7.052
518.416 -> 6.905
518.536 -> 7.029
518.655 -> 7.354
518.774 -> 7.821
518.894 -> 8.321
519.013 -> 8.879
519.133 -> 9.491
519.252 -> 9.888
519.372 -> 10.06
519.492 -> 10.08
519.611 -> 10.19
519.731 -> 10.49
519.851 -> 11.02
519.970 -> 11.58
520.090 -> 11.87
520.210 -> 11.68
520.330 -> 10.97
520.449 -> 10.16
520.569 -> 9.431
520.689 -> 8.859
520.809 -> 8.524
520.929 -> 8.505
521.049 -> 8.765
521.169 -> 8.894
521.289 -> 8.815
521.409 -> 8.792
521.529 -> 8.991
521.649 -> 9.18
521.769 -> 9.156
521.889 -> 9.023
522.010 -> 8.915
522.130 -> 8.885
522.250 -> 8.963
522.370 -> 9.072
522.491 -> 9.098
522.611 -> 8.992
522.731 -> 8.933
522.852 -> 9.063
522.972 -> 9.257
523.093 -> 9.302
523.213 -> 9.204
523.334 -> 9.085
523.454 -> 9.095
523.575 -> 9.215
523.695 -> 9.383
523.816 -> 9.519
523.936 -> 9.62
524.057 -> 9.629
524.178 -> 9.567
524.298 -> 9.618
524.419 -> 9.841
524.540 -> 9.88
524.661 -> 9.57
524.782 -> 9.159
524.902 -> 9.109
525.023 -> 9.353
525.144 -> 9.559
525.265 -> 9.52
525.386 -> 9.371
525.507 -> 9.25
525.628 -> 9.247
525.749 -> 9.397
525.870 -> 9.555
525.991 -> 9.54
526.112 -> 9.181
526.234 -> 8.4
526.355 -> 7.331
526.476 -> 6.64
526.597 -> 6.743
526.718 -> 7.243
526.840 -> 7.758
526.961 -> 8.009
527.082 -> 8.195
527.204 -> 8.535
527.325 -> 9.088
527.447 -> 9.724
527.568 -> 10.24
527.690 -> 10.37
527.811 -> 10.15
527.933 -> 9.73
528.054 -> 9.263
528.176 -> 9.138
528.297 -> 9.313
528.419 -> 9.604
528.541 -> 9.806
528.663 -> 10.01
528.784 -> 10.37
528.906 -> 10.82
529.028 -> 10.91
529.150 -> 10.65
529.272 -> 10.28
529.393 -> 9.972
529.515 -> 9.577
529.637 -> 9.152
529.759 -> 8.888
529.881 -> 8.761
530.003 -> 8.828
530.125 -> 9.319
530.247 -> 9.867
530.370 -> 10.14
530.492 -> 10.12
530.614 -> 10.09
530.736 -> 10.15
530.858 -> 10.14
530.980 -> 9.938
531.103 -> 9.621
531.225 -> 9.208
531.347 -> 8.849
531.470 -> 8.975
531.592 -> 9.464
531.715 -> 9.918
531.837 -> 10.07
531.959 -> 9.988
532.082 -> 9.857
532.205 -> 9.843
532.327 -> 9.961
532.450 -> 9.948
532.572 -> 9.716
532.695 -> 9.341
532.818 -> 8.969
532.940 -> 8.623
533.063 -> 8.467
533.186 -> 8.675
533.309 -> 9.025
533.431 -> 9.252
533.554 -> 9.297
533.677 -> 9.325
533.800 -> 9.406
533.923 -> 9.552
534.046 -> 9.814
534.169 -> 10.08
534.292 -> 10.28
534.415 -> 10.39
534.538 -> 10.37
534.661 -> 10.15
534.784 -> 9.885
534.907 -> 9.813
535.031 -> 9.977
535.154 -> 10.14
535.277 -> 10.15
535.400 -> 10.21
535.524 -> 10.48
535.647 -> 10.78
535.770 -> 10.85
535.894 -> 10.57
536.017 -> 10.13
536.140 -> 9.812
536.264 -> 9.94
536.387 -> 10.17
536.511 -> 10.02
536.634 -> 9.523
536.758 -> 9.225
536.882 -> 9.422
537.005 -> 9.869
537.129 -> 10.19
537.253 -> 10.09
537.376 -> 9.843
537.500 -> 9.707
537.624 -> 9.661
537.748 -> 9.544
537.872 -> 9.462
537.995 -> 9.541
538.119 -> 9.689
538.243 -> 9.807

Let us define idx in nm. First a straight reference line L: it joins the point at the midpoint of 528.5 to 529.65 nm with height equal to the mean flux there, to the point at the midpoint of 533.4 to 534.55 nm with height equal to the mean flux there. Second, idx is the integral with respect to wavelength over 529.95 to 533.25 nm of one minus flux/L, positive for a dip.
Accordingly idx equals 0.14 nm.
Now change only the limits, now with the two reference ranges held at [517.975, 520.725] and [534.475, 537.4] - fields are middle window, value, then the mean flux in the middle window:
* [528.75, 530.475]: -0.009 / 9.82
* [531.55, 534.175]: 0.121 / 9.47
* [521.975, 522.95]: 0.044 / 9.01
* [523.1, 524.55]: 0.007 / 9.45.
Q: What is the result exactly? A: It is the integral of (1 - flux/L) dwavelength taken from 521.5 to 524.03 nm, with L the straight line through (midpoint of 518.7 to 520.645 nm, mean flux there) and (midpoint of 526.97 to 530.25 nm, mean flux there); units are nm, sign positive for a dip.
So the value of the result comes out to 0.20 nm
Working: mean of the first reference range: 10.1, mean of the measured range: 9.15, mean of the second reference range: 9.62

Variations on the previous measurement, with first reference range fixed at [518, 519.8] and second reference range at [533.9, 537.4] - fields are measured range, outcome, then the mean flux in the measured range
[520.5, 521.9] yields -0.02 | 8.92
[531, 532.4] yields 0.01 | 9.62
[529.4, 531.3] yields 0.00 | 9.59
